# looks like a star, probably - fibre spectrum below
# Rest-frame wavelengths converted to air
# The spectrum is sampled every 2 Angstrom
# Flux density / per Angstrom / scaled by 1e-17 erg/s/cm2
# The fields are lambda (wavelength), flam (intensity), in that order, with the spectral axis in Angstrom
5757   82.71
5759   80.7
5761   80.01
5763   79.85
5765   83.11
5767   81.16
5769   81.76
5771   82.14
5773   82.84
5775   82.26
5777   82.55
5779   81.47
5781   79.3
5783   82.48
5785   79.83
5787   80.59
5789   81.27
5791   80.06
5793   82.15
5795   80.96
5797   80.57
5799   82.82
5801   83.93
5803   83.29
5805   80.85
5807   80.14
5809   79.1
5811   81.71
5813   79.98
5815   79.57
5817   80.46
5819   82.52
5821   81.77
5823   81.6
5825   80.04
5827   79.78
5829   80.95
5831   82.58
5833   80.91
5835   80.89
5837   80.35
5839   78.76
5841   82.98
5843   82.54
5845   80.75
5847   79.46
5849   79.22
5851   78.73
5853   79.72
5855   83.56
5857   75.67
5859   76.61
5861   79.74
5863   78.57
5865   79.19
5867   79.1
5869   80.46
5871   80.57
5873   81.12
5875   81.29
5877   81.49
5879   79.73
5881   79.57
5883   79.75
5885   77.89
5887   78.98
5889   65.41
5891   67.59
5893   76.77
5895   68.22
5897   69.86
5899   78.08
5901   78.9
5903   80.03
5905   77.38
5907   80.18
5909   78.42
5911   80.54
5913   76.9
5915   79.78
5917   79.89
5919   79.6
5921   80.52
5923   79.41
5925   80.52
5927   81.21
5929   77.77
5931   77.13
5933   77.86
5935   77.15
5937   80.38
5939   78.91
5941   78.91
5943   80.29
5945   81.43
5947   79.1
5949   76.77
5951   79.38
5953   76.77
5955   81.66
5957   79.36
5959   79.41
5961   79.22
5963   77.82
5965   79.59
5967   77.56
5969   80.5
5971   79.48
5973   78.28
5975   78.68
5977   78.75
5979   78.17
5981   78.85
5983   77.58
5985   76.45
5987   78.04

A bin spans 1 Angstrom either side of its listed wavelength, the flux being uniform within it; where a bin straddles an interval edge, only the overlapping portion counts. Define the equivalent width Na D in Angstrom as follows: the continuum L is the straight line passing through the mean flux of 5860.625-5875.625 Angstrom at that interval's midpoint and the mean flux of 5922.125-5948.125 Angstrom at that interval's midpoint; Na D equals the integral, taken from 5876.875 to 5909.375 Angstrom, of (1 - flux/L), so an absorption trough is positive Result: 1.4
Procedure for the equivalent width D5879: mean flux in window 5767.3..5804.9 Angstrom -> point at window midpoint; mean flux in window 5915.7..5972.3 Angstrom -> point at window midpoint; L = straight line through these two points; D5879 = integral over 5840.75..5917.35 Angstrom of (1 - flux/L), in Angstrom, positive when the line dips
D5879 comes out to 1.9 Angstrom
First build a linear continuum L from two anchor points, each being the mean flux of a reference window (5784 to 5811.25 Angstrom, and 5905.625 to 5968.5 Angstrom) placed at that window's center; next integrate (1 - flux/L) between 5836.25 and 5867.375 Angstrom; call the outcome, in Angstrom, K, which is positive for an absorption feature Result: 0.28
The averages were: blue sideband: 81.2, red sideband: 79.1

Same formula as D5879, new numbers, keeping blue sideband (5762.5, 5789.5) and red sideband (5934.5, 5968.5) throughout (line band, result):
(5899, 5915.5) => 0.16 Angstrom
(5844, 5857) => 0.10 Angstrom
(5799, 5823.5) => -0.08 Angstrom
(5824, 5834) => -0.01 Angstrom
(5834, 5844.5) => -0.06 Angstrom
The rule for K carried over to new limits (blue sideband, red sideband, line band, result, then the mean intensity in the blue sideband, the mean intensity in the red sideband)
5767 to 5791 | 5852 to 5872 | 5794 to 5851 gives -0.5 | 81.4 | 79.3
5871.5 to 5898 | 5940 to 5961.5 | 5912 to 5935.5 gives -0.3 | 76.1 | 79.3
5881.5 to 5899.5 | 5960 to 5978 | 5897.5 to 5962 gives -2.4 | 73.7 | 78.9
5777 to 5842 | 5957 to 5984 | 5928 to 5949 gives 0.1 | 81.1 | 78.8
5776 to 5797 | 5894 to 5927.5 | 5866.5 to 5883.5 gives -0.3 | 81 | 78.2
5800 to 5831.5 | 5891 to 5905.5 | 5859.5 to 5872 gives -0.3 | 81.1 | 75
